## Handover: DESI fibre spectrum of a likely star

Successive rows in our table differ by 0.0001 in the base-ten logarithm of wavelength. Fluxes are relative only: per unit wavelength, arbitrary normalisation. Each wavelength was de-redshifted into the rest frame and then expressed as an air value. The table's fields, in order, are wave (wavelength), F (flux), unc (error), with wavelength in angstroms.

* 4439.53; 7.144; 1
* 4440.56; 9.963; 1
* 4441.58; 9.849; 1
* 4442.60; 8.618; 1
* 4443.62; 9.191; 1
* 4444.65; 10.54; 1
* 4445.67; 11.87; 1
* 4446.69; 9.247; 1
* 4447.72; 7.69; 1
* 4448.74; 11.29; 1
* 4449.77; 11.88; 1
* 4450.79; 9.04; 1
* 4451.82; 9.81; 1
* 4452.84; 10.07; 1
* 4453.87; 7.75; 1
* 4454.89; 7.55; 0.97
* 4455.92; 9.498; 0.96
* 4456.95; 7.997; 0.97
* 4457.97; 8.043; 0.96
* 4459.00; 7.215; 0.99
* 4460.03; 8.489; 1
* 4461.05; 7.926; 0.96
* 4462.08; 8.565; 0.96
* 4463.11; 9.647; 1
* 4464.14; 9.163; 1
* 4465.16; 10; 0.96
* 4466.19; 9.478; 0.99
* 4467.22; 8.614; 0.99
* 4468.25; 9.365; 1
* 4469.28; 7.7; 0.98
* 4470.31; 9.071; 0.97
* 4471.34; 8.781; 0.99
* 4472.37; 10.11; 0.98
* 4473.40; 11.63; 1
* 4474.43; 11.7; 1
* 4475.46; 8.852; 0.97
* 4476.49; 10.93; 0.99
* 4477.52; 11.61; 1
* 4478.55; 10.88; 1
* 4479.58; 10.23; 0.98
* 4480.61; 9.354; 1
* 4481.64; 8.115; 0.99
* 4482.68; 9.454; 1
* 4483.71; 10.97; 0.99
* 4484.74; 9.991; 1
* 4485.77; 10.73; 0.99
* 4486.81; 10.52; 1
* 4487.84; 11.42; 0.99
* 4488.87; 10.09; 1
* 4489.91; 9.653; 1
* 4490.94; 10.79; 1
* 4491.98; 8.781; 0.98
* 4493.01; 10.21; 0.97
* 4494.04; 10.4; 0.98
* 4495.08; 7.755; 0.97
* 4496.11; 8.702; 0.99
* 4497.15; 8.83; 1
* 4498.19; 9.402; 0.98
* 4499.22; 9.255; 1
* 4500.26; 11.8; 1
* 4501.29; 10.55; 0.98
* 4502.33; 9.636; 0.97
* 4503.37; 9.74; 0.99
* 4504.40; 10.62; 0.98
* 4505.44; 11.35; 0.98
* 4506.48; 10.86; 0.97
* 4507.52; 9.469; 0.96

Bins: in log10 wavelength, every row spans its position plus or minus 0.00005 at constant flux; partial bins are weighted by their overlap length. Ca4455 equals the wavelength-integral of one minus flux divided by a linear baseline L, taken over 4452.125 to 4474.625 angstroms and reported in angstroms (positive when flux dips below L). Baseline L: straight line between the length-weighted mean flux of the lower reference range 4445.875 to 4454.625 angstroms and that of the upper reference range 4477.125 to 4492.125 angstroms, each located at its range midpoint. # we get 2.0 angstroms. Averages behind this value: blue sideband 9.62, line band 8.99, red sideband 10.2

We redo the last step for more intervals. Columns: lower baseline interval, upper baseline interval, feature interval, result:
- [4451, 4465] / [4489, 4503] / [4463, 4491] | -2.4 angstroms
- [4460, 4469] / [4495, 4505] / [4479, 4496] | -0.7 angstroms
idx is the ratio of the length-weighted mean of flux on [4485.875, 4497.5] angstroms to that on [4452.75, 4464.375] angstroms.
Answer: 1.16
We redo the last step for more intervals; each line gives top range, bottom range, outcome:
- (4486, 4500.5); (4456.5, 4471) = 1.13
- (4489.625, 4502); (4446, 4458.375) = 1.05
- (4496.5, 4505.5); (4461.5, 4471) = 1.11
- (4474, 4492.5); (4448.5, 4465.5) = 1.13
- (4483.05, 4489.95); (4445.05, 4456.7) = 1.10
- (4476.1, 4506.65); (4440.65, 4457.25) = 1.06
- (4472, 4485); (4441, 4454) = 1.05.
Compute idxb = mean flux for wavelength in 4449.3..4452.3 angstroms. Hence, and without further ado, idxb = 10.2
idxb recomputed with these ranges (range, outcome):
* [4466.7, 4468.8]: 8.95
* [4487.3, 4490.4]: 10.4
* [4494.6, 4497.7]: 8.44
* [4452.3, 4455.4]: 8.49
